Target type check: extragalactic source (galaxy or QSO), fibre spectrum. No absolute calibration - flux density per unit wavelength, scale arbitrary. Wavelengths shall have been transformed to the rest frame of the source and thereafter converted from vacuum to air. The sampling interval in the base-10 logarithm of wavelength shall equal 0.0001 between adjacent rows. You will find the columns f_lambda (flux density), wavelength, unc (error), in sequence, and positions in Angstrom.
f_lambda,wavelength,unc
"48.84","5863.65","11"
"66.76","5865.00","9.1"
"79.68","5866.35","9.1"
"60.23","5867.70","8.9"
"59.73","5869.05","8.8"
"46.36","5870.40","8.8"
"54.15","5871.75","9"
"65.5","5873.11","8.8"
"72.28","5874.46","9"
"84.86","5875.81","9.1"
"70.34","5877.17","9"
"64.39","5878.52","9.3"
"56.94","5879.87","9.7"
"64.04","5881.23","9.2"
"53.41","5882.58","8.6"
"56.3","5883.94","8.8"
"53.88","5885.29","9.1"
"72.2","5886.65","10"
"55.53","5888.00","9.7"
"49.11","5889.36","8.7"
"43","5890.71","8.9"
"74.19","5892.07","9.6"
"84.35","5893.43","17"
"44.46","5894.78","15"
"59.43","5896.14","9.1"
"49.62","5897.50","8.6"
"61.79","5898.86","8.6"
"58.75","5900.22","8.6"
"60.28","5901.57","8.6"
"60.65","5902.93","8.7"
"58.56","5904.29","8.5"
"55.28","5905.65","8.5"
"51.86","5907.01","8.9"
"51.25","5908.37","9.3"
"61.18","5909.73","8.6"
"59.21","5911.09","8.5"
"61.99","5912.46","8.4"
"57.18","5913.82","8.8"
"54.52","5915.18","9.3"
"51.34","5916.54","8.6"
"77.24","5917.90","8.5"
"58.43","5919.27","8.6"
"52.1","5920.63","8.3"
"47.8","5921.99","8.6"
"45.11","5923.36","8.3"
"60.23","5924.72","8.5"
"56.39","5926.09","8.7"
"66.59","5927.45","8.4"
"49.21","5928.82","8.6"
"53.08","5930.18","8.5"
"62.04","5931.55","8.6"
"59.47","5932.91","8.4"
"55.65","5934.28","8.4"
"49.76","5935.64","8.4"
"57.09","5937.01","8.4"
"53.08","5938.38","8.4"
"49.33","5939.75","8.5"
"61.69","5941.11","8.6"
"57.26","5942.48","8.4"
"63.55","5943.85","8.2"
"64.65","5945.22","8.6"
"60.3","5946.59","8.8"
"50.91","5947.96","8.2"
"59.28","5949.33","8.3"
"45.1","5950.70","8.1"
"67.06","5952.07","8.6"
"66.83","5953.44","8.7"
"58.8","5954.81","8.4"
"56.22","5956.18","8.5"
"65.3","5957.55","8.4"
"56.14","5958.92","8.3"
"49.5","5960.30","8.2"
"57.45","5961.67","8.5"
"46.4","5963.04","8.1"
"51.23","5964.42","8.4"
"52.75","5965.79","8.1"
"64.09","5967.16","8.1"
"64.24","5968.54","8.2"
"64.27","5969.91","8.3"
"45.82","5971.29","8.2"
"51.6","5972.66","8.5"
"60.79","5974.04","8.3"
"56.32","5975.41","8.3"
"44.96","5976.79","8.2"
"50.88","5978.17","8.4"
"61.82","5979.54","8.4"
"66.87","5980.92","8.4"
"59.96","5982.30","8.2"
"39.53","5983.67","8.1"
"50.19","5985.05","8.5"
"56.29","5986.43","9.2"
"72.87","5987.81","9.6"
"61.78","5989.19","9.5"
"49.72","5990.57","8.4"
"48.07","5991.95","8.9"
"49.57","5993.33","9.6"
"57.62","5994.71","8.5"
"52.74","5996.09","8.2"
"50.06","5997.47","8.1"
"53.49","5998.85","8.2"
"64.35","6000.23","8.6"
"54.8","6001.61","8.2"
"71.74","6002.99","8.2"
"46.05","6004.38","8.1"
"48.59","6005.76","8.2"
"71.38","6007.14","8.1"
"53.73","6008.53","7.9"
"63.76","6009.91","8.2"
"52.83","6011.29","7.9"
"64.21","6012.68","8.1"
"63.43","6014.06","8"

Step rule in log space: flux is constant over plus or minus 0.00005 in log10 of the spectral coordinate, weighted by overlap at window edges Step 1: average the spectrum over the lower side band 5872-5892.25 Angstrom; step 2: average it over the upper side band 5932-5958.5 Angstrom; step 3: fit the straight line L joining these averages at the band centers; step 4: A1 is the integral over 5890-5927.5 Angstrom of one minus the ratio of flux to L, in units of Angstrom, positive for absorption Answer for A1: 1.5 Angstrom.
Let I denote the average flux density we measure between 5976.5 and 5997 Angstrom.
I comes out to 55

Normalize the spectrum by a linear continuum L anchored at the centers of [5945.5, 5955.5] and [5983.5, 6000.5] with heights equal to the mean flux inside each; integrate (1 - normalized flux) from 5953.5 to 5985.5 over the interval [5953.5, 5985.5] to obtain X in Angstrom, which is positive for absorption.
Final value 0.6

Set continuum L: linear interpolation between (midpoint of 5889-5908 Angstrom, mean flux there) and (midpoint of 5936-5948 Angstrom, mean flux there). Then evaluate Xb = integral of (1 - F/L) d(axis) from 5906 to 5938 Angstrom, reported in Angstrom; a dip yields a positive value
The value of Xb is 0.8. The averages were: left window 58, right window 57.7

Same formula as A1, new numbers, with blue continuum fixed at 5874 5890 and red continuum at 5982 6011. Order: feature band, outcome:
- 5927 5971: 1.06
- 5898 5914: 0.82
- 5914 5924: 0.85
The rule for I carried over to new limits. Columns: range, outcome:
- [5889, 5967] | 57.1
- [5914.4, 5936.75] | 56.2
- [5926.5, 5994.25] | 56.4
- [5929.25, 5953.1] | 57.1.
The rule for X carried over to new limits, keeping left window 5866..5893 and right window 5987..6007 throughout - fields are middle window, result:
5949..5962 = 0.0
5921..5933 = 0.9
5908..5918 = 0.3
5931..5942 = 0.6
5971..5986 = 0.9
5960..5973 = 0.6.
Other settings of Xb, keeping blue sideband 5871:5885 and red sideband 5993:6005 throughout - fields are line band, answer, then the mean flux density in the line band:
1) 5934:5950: 0.72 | 56.9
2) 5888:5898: 0.81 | 57.7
